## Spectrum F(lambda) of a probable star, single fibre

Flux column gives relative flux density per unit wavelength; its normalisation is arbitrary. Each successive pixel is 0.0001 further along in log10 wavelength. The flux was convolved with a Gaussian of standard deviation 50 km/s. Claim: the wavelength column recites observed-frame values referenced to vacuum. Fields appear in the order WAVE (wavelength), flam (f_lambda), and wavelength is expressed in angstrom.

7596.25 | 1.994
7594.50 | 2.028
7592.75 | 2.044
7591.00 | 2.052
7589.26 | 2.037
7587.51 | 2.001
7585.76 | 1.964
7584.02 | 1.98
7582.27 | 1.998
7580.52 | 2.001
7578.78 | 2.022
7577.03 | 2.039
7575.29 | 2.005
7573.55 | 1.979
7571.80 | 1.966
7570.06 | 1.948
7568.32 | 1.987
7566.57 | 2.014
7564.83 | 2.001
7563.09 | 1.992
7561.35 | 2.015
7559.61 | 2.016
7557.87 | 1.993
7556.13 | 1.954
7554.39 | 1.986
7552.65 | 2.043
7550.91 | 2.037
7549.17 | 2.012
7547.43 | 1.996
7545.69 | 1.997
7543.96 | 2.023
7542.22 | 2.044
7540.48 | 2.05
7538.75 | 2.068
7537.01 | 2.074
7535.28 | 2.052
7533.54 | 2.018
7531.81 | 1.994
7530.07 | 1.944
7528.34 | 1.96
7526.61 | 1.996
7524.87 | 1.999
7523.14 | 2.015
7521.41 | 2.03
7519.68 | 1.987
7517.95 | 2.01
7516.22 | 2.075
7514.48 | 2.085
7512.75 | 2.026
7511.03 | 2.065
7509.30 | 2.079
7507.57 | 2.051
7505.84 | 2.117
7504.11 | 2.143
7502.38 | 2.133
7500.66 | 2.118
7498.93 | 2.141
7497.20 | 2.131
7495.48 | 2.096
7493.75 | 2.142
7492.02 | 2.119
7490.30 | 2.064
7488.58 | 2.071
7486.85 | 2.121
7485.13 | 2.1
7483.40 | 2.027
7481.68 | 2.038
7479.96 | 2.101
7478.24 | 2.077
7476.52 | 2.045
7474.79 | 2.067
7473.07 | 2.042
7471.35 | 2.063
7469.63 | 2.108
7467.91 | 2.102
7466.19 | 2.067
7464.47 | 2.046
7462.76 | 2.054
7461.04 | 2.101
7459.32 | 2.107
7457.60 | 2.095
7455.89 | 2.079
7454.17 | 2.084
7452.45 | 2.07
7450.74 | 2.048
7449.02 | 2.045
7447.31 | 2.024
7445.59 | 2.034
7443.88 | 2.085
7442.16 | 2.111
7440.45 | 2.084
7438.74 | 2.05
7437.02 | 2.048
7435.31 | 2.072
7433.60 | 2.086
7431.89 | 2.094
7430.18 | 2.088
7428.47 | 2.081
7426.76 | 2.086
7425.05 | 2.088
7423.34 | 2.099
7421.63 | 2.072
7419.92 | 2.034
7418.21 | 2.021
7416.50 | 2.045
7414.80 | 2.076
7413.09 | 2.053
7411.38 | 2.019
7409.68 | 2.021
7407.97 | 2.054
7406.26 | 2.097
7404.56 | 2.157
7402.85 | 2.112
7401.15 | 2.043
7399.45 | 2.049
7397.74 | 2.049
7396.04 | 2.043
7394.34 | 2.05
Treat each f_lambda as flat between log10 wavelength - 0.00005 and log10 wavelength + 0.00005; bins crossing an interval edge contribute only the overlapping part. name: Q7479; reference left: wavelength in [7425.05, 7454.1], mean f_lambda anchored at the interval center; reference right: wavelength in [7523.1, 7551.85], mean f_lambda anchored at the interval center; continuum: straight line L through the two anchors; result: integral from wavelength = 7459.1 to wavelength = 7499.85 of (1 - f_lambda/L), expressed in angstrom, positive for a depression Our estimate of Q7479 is -0.72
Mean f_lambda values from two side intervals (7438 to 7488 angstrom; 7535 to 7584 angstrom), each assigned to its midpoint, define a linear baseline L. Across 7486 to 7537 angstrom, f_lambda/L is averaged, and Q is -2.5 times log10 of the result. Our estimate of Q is -0.01 mag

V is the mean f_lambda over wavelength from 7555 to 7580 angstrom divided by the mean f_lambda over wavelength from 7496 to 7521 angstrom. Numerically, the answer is 1.0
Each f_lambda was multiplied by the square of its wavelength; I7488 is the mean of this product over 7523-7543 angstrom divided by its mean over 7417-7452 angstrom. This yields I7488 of 1.0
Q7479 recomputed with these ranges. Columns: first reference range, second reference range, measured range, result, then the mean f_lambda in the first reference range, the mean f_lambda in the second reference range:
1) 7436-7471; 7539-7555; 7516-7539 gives 0.2 angstrom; 2.07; 2.02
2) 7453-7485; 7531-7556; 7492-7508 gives -0.5 angstrom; 2.07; 2.03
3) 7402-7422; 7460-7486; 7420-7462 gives -0.2 angstrom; 2.06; 2.07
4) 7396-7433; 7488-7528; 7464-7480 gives 0.0 angstrom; 2.07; 2.07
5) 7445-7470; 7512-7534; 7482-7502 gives -0.6 angstrom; 2.07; 2.01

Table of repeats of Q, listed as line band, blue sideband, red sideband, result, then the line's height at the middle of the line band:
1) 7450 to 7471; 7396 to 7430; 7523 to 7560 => -0.02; 2.05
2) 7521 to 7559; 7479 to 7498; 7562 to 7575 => 0.01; 2.02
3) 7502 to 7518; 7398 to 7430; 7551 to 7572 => -0.03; 2.02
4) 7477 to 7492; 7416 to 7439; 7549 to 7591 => -0.02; 2.04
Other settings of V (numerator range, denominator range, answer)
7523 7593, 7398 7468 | 0.97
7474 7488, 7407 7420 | 1.01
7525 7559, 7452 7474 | 0.97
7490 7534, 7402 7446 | 0.99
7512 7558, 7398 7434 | 0.97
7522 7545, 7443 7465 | 0.98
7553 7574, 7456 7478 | 0.96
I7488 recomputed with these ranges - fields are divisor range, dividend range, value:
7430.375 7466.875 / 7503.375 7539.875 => 1.00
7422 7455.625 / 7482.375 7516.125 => 1.03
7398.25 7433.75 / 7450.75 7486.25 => 1.02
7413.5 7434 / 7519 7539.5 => 1.00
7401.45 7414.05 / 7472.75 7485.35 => 1.01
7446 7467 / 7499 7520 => 1.02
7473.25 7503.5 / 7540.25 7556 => 0.98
